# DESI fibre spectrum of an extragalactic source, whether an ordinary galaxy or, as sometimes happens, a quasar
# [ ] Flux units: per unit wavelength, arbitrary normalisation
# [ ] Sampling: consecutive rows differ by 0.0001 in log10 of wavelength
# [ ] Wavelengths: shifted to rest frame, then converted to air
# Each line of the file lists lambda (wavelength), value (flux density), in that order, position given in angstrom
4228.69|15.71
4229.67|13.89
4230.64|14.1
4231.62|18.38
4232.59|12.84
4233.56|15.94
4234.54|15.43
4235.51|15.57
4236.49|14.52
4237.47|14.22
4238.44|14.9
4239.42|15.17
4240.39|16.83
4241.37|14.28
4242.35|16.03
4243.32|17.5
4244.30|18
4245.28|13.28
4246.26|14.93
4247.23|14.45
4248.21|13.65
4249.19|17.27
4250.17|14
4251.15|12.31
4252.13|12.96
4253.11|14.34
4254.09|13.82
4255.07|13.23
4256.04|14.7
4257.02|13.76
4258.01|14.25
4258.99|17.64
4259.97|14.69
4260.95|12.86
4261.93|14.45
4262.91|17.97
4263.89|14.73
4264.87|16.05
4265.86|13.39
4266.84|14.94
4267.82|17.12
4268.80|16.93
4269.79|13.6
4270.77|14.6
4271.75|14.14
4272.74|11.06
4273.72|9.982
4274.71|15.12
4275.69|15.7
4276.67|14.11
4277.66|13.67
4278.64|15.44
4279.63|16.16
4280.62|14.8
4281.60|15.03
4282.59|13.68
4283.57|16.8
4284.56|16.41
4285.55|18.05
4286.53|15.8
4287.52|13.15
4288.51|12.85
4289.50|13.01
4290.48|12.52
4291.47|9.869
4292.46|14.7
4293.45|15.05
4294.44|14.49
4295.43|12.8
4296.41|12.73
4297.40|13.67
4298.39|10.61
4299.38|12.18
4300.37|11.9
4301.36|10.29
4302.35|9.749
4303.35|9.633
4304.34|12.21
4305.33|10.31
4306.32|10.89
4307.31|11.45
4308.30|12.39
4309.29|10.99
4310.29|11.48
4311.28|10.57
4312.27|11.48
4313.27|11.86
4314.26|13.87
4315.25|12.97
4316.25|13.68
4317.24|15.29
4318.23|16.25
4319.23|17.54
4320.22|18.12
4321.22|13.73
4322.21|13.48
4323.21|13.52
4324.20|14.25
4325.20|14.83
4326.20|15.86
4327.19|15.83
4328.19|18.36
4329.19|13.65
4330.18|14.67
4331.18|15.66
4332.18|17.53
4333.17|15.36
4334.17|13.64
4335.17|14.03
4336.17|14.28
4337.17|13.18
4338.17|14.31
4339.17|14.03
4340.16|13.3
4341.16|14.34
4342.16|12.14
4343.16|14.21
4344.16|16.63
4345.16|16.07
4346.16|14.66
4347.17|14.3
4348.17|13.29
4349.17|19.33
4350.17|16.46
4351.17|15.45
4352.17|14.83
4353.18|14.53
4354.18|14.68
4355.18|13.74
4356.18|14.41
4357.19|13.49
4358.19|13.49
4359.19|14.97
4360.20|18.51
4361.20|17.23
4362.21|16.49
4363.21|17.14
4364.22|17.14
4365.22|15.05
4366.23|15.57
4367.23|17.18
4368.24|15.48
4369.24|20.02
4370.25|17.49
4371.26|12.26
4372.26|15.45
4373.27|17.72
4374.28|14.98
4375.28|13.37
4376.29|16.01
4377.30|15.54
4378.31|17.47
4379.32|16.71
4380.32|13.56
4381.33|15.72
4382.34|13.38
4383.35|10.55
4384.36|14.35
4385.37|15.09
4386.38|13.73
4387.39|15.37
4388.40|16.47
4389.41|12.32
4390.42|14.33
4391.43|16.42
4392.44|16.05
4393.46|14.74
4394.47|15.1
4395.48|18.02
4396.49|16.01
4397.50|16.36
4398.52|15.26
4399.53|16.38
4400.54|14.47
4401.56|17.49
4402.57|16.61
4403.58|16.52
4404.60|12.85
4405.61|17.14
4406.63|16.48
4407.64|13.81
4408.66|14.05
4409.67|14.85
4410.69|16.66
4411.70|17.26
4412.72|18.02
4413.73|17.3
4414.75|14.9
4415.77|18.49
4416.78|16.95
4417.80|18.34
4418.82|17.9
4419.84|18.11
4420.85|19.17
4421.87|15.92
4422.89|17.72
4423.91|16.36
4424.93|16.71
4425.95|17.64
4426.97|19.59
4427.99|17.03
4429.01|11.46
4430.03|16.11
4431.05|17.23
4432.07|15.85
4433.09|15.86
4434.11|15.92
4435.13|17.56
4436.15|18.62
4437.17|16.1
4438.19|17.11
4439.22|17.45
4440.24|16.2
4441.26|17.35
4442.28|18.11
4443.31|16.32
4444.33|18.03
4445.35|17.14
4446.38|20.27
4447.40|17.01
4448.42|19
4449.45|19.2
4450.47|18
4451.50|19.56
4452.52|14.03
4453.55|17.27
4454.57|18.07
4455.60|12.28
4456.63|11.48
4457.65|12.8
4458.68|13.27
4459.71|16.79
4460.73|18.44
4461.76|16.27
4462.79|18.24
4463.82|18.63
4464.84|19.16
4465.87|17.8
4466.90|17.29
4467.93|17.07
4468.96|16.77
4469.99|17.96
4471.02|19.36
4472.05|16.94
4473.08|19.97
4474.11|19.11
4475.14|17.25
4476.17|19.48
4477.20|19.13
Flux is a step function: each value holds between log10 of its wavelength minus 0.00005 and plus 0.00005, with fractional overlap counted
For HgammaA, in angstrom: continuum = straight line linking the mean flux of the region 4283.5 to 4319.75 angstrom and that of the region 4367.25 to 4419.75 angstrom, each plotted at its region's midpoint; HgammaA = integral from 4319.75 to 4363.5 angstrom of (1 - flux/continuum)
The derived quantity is -2.74 angstrom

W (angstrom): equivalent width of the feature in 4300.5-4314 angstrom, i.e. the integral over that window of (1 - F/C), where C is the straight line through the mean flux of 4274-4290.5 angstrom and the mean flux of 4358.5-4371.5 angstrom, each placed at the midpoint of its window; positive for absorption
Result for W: 3.7 angstrom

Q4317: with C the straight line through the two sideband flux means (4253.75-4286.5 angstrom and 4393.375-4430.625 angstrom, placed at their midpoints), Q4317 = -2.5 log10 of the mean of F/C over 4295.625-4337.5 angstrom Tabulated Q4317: 0.15 mag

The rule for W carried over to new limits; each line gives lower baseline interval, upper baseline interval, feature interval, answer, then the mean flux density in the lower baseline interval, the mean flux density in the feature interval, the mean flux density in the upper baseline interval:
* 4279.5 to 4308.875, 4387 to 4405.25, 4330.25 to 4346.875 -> -0.5 angstrom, 13.1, 14.6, 15.6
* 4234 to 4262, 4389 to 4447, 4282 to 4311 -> 4.8 angstrom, 14.8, 12.7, 16.5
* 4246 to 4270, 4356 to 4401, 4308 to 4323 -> 1.5 angstrom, 14.7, 13.6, 15.5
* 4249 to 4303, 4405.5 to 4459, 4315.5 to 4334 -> -0.6 angstrom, 14.1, 15.4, 16.7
